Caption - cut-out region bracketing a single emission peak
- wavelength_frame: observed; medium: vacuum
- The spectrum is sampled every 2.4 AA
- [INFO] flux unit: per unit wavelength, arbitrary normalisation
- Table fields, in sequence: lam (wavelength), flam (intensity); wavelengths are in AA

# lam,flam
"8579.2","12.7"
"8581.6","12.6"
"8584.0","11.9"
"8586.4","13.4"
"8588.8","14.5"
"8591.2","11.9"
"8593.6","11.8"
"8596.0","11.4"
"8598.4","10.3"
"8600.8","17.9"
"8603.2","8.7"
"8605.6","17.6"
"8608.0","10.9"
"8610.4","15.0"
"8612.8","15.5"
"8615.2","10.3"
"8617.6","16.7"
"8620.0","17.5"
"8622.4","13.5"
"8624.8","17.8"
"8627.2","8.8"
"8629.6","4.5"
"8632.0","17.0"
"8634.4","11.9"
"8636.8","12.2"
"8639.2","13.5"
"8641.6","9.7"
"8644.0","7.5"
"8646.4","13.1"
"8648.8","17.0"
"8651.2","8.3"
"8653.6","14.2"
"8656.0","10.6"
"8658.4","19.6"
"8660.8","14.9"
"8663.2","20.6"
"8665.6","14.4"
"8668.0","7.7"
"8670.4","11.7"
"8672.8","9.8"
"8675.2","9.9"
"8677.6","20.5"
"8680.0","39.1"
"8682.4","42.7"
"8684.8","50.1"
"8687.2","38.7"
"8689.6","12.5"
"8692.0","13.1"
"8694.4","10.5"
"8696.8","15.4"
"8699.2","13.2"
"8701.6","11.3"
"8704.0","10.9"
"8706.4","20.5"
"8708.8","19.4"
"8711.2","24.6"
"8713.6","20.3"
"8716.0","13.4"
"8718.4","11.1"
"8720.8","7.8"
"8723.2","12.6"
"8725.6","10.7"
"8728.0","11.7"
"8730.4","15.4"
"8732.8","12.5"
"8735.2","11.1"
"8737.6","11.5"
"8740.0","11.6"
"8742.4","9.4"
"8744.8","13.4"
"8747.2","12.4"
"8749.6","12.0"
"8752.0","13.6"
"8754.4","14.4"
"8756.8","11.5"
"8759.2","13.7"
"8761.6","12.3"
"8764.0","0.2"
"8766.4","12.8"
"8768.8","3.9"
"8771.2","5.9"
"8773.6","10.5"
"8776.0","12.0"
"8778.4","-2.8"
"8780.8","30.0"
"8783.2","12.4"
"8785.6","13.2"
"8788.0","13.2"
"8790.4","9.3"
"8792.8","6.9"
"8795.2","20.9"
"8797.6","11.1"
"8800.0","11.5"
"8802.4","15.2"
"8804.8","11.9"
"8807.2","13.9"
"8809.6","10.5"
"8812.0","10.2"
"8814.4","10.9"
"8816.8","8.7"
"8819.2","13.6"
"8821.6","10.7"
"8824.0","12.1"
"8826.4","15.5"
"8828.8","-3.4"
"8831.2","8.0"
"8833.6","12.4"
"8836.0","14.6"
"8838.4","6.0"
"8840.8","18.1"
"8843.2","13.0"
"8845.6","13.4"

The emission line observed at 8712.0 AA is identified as [N II] 6583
